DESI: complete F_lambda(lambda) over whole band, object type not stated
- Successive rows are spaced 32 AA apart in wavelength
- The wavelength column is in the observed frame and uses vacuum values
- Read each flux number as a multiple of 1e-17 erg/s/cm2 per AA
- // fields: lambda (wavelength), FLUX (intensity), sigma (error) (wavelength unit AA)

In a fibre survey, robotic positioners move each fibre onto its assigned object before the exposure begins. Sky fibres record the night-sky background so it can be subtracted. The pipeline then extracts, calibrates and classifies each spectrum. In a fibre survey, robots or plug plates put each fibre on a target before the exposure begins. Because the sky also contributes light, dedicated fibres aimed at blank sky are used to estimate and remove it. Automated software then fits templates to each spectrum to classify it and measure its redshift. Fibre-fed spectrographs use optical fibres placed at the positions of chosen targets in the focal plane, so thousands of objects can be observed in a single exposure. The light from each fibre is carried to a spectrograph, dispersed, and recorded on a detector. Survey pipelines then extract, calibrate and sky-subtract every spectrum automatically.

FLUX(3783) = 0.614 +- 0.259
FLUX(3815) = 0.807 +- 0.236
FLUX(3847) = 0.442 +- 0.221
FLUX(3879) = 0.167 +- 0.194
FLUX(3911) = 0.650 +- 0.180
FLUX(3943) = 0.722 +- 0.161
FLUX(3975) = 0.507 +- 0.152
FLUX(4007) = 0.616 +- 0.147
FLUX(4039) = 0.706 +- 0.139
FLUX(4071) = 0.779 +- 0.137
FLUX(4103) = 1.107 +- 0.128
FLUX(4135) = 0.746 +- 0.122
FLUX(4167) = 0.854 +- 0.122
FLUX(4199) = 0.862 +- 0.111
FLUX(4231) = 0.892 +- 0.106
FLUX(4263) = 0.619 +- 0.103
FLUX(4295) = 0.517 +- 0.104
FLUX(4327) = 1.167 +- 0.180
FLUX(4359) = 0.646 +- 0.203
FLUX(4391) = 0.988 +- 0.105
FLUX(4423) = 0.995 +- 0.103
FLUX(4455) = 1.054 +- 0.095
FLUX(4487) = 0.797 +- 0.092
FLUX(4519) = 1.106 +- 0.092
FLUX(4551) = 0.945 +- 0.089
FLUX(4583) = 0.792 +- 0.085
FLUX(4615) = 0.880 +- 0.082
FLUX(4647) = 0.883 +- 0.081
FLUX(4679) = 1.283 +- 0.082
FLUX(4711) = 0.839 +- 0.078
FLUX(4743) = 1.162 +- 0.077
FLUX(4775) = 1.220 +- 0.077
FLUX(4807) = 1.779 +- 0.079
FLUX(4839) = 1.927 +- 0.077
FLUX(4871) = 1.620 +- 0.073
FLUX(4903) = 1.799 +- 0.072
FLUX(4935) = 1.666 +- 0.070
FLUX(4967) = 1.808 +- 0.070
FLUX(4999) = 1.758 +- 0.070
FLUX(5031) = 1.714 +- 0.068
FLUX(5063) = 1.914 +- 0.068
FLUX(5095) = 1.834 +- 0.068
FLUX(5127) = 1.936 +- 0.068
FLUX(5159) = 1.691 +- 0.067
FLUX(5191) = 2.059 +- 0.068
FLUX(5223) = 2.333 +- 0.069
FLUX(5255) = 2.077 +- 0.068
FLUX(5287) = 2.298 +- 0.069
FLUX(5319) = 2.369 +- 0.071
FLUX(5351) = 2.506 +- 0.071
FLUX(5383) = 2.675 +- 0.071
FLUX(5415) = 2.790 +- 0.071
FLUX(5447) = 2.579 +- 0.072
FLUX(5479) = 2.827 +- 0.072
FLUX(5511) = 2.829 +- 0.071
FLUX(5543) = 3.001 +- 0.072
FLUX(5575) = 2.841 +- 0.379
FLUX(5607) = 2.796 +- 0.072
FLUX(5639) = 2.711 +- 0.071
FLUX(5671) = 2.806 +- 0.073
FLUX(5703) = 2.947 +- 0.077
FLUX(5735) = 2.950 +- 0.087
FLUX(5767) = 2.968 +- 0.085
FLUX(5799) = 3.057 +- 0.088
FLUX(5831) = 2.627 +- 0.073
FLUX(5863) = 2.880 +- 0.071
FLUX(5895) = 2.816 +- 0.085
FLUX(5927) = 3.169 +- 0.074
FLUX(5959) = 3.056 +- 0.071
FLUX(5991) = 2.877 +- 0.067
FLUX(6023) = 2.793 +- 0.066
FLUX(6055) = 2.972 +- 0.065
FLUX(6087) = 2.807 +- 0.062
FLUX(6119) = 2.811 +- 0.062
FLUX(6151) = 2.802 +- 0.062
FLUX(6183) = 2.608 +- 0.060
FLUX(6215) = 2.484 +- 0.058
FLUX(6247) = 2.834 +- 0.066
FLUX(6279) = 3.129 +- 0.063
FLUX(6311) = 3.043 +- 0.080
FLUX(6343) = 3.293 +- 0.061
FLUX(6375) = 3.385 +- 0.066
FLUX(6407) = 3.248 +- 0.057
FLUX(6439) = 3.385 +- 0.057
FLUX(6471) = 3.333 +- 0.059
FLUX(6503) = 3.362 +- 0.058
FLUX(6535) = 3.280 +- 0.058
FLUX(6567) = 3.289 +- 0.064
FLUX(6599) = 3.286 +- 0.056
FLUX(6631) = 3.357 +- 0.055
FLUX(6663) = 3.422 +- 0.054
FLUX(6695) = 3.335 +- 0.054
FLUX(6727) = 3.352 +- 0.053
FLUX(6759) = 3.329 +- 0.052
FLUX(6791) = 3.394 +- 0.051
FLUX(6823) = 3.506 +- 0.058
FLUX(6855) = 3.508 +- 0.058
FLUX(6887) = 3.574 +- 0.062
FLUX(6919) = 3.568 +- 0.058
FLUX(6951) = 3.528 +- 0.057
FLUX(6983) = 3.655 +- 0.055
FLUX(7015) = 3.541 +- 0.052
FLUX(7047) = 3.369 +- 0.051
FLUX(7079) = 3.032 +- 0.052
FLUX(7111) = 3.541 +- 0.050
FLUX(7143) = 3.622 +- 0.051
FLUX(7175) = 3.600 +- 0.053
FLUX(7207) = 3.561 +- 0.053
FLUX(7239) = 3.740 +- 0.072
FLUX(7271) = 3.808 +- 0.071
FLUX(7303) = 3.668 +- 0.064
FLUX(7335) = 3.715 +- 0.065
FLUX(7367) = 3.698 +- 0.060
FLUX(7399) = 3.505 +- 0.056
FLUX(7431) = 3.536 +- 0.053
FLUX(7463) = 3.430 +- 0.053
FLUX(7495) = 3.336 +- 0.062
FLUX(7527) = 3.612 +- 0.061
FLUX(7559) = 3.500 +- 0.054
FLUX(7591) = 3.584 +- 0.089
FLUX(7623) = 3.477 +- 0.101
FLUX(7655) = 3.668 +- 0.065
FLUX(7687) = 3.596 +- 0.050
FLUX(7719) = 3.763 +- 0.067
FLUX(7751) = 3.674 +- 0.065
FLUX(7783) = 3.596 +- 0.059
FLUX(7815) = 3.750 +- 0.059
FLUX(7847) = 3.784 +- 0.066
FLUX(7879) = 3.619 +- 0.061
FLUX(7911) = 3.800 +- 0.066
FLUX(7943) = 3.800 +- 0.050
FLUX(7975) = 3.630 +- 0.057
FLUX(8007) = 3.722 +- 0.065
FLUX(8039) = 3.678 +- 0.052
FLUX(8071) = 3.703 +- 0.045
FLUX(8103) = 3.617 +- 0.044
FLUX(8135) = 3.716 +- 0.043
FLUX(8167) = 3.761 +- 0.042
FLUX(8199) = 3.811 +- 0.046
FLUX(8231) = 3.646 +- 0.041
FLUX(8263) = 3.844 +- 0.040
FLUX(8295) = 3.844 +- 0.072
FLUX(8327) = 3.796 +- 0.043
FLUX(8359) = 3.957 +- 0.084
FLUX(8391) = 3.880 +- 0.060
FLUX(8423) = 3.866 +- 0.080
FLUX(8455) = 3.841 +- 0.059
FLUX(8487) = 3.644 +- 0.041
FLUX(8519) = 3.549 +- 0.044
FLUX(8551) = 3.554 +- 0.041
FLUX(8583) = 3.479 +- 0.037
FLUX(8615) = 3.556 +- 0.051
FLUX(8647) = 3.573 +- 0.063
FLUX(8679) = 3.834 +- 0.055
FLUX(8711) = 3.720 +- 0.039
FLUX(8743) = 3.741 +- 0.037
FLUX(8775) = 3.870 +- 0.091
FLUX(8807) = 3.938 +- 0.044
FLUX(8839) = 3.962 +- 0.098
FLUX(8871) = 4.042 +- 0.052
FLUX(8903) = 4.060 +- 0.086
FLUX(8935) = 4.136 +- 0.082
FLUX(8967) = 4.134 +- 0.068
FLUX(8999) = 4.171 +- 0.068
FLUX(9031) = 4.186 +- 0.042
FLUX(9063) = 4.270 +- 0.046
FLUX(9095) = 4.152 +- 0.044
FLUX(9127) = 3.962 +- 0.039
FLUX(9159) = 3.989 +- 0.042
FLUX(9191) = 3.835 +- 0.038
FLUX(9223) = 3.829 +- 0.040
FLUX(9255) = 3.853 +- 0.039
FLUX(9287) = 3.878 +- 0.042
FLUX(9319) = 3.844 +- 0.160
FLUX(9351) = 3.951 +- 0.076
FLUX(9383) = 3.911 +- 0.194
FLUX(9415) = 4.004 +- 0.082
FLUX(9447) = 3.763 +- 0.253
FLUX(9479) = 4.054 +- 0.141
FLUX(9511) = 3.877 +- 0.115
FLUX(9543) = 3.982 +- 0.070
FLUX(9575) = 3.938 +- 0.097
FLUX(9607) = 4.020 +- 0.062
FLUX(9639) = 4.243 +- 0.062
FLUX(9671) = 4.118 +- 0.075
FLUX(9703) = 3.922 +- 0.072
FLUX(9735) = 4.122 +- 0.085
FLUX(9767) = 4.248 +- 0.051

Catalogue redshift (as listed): 0.199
